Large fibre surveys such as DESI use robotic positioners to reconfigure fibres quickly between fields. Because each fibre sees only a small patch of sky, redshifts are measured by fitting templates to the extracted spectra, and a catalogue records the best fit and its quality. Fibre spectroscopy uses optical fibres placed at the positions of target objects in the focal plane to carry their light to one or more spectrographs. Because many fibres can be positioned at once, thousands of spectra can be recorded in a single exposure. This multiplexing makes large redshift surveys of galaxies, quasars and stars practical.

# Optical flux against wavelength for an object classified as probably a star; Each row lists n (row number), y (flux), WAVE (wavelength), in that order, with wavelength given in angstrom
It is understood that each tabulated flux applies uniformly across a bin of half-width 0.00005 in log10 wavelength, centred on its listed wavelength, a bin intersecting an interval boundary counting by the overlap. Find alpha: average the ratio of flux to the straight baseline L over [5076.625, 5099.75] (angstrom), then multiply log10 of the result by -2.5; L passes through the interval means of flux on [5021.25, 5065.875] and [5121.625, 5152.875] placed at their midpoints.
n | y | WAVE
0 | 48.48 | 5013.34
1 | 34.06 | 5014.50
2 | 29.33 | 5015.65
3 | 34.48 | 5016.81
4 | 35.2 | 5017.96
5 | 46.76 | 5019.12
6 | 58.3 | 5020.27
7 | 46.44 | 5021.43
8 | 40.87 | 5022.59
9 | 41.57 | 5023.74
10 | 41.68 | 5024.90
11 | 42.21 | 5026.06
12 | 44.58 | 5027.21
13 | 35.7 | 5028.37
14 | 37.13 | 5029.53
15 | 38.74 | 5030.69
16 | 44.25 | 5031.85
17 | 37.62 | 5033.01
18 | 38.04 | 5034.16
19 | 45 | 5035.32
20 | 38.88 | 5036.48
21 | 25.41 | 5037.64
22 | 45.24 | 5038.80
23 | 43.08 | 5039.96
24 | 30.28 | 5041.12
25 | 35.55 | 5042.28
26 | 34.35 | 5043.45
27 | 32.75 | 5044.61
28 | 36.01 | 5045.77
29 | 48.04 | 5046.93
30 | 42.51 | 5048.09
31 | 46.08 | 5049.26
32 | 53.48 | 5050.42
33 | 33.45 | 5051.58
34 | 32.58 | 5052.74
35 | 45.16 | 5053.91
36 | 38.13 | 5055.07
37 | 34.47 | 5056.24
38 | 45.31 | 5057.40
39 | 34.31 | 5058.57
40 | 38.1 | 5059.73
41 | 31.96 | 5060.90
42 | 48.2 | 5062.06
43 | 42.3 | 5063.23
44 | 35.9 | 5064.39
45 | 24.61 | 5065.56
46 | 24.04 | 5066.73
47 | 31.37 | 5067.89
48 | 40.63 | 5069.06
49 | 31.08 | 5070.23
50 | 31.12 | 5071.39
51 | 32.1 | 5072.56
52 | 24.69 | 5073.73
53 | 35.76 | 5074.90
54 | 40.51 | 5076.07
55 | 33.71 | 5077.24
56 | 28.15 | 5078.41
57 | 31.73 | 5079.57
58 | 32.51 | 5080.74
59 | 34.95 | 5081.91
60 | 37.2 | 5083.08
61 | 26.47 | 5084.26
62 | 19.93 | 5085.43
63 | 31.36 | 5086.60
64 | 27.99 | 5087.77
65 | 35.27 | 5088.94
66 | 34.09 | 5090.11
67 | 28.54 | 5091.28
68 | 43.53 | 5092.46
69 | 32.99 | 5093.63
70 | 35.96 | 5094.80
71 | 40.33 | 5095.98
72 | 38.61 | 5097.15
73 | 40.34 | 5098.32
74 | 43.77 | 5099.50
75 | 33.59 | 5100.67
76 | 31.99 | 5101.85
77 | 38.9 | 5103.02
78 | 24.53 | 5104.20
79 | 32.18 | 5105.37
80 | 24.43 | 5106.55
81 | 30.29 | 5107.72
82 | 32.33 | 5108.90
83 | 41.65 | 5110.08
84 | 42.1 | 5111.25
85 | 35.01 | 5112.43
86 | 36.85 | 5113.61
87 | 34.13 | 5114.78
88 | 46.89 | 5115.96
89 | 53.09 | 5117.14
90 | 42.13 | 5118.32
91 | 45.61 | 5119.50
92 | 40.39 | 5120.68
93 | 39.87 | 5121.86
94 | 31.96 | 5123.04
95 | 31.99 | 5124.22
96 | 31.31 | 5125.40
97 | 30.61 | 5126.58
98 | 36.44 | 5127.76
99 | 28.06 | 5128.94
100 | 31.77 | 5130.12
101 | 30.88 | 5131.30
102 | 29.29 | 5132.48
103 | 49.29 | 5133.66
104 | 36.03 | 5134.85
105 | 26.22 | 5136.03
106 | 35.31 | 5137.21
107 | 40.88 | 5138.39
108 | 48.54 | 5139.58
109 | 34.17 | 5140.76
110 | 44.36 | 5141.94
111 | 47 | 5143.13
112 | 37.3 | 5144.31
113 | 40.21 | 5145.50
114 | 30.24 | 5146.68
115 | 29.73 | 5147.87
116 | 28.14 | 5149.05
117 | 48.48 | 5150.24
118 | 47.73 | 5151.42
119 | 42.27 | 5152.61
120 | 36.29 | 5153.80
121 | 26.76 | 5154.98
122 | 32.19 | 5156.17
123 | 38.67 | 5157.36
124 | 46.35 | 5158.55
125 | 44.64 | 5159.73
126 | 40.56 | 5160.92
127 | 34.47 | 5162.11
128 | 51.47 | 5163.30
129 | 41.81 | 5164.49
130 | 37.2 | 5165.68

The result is 0.13 mag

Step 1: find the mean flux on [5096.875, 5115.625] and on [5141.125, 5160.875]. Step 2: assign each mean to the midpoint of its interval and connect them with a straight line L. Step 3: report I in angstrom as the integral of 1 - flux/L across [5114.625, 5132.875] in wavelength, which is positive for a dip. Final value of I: -0.1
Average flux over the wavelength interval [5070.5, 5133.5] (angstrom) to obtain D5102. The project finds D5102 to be 34.6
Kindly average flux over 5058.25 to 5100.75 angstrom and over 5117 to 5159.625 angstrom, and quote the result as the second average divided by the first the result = 1.10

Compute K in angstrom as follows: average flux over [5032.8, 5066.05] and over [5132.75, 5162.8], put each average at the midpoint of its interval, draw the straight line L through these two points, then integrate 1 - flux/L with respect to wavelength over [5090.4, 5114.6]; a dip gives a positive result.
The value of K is 2.0 angstrom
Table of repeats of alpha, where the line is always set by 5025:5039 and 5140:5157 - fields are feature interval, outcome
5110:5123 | -0.085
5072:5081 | 0.192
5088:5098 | 0.071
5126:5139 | 0.114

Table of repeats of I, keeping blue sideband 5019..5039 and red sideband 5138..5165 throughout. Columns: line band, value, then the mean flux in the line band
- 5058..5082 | 4.2 angstrom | 33.7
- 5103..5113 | 1.8 angstrom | 33.2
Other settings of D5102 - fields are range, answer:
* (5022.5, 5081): 37.3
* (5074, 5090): 31.9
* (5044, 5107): 35.2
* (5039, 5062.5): 39.2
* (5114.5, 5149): 37.2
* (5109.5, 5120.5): 41.9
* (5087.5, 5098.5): 35.8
